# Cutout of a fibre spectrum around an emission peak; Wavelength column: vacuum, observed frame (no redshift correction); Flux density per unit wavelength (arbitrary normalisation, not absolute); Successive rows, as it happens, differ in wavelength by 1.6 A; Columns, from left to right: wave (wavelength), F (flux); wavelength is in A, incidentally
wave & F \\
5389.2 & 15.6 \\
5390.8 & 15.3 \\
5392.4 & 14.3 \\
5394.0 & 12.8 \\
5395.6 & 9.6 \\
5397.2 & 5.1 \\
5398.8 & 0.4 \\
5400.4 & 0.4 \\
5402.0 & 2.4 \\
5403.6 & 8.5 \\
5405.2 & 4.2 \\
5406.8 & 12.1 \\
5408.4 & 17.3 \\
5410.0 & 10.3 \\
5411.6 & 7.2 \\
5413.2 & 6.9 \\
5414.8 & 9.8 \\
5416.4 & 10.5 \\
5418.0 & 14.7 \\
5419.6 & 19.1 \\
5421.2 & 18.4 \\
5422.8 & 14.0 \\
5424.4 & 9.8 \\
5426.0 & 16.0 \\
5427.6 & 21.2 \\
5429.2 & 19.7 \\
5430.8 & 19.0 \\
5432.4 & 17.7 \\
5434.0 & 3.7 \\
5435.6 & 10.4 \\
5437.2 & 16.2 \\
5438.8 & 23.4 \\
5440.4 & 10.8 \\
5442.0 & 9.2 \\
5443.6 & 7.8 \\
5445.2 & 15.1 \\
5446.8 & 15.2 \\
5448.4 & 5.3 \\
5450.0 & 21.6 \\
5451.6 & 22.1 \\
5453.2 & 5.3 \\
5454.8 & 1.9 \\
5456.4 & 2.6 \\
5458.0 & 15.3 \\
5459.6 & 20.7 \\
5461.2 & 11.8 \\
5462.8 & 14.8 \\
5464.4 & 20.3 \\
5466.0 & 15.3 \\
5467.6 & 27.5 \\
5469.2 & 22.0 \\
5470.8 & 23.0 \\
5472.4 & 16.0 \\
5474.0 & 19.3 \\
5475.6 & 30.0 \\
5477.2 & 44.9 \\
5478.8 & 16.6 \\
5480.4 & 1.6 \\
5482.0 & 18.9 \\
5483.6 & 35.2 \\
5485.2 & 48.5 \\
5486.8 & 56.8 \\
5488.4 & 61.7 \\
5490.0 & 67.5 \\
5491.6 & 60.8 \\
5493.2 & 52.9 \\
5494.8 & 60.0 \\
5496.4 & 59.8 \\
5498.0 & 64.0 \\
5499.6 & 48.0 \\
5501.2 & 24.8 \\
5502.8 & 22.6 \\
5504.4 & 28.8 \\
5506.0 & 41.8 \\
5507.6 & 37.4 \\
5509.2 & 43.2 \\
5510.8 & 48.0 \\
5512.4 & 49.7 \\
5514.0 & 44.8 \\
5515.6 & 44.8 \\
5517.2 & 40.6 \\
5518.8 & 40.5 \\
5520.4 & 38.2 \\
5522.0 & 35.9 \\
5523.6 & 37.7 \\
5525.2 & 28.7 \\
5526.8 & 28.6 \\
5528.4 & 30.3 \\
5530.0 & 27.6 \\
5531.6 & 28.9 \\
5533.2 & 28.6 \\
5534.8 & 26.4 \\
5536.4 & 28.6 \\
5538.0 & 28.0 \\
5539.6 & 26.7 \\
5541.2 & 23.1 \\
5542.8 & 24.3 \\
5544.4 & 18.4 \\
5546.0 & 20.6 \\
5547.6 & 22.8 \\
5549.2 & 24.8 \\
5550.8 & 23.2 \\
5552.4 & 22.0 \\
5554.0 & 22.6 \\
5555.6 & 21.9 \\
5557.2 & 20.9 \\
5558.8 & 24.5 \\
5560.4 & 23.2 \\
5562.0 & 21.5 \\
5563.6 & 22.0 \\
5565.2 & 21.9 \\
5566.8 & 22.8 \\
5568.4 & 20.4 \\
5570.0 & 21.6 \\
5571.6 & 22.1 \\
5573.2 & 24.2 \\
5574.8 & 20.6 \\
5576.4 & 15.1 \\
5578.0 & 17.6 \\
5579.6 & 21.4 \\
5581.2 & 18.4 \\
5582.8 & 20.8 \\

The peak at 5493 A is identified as Lyman alpha 1216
